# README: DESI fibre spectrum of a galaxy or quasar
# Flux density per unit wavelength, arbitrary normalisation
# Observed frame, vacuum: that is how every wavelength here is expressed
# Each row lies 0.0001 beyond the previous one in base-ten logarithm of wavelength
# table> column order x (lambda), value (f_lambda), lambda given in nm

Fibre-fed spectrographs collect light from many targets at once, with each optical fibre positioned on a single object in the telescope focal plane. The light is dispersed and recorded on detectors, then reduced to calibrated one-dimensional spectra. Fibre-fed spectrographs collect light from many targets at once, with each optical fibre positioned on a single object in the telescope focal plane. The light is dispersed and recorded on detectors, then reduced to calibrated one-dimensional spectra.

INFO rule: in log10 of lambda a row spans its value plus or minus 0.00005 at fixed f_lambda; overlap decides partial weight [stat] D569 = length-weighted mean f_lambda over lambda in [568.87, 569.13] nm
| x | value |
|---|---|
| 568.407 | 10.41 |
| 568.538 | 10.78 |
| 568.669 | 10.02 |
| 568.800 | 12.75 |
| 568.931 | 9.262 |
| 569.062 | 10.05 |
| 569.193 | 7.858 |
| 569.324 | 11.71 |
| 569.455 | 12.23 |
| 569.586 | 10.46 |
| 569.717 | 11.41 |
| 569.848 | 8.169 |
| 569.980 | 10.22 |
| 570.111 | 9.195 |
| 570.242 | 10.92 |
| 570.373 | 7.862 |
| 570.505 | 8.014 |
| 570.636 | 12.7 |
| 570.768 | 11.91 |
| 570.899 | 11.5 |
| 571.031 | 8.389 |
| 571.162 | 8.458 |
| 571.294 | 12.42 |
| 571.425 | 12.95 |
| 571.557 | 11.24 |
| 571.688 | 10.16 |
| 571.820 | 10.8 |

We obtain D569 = 9.65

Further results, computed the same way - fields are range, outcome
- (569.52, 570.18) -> 9.9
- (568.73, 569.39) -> 10.3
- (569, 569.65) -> 10.5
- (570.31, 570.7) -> 9.52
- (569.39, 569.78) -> 11.4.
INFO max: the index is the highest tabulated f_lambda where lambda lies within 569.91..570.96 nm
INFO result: 12.7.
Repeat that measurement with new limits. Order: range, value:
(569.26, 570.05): 12.23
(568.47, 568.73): 10.78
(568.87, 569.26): 10.05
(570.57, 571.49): 12.95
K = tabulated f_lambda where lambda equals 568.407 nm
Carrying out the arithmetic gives 10.41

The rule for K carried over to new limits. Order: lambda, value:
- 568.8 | 12.75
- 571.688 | 10.16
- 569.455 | 12.23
